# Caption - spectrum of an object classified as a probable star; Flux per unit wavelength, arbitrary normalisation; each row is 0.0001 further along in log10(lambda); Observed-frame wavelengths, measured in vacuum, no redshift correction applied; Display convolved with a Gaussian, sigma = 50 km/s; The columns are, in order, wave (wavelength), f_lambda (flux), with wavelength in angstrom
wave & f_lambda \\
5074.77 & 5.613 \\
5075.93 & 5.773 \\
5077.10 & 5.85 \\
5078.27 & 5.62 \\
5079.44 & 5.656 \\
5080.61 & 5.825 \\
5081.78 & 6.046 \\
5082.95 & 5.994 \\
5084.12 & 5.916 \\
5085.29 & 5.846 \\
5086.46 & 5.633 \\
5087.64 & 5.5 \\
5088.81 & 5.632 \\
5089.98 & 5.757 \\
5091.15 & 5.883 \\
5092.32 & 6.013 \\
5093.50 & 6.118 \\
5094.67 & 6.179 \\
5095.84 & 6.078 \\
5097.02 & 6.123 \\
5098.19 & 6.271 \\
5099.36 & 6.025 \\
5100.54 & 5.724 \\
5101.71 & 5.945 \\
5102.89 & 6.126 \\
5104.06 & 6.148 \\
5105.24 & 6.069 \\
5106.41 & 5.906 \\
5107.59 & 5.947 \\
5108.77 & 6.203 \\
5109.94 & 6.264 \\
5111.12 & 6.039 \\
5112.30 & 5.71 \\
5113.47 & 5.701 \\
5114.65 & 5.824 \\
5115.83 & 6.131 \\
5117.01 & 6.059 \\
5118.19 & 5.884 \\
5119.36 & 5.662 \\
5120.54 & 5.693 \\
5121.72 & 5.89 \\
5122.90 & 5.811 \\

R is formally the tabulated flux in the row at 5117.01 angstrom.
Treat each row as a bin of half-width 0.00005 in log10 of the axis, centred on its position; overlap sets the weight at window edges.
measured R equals 6.059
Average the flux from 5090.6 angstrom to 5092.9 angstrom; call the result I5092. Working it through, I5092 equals 5.96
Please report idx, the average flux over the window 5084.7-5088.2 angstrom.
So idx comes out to 5.65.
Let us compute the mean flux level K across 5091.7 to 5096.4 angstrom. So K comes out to 6.1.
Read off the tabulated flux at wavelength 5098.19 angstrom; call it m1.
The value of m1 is 6.271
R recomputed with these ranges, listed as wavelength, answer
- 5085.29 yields 5.846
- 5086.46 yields 5.633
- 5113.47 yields 5.701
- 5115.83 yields 6.131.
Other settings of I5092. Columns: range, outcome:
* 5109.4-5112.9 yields 6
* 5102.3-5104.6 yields 6.14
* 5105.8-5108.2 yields 5.92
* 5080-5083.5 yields 5.95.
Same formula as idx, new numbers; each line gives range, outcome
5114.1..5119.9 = 5.92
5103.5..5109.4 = 6.06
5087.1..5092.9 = 5.77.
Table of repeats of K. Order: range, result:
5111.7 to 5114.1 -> 5.71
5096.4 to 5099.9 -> 6.14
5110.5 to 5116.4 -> 5.88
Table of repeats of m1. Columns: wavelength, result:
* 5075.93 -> 5.773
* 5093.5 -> 6.118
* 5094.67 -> 6.179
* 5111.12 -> 6.039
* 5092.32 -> 6.013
